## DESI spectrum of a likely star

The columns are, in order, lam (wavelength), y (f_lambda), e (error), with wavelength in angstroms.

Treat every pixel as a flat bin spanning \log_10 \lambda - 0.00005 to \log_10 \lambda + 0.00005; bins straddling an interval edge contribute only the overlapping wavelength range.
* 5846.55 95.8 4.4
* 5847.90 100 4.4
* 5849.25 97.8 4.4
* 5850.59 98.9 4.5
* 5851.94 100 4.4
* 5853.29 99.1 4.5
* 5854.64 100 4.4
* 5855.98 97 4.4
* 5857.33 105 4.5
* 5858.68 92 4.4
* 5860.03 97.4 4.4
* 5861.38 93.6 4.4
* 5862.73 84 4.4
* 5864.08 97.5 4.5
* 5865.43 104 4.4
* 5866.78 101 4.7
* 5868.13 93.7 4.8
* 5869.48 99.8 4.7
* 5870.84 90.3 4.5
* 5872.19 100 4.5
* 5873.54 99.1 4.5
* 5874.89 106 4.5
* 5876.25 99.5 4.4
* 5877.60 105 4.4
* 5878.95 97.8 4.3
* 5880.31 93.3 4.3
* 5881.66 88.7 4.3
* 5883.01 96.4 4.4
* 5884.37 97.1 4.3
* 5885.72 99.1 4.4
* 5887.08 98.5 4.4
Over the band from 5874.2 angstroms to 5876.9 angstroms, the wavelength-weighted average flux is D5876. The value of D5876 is 103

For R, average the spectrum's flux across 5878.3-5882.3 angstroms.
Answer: 93.2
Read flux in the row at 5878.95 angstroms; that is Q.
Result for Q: 97.8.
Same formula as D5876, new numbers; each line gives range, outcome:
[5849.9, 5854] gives 99.3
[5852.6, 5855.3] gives 99.4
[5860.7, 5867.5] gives 96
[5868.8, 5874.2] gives 97.2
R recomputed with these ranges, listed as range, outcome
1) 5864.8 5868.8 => 99.6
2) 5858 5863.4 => 91.7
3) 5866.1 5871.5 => 96.1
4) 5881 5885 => 94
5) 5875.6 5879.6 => 101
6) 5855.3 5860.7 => 97.9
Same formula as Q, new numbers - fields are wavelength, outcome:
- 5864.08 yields 97.5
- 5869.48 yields 99.8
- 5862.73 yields 84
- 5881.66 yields 88.7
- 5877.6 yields 105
